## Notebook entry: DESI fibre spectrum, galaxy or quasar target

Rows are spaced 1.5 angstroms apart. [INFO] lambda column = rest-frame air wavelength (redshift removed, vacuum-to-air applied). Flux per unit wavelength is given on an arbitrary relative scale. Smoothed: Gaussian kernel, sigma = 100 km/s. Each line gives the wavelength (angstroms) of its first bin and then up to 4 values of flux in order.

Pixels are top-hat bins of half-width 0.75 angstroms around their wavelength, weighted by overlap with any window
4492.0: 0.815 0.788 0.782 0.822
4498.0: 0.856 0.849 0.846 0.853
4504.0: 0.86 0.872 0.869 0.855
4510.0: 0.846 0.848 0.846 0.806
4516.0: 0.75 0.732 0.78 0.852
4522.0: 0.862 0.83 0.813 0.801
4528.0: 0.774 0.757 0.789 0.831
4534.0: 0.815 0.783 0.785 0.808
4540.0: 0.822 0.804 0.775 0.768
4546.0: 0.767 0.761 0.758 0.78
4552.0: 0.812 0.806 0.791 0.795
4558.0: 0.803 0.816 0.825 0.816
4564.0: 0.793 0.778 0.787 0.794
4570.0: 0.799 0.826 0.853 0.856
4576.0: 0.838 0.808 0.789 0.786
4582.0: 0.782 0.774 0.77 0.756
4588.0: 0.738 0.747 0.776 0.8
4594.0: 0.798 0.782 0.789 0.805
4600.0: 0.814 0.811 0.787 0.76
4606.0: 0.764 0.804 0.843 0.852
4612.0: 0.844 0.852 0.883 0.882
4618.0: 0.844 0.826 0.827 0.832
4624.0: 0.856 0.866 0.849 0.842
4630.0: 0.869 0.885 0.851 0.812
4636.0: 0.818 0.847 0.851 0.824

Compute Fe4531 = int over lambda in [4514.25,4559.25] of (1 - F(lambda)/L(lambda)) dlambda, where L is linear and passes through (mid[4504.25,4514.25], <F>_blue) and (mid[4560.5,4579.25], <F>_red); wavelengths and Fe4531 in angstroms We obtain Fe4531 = 2.2 angstroms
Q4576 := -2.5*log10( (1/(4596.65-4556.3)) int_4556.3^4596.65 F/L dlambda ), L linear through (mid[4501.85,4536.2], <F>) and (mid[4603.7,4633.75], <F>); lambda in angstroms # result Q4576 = 0.05 mag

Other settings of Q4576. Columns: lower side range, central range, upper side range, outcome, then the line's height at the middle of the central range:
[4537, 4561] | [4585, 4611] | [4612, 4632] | 0.060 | 0.834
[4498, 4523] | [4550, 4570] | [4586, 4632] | 0.035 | 0.826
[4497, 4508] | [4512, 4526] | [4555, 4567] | 0.043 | 0.841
